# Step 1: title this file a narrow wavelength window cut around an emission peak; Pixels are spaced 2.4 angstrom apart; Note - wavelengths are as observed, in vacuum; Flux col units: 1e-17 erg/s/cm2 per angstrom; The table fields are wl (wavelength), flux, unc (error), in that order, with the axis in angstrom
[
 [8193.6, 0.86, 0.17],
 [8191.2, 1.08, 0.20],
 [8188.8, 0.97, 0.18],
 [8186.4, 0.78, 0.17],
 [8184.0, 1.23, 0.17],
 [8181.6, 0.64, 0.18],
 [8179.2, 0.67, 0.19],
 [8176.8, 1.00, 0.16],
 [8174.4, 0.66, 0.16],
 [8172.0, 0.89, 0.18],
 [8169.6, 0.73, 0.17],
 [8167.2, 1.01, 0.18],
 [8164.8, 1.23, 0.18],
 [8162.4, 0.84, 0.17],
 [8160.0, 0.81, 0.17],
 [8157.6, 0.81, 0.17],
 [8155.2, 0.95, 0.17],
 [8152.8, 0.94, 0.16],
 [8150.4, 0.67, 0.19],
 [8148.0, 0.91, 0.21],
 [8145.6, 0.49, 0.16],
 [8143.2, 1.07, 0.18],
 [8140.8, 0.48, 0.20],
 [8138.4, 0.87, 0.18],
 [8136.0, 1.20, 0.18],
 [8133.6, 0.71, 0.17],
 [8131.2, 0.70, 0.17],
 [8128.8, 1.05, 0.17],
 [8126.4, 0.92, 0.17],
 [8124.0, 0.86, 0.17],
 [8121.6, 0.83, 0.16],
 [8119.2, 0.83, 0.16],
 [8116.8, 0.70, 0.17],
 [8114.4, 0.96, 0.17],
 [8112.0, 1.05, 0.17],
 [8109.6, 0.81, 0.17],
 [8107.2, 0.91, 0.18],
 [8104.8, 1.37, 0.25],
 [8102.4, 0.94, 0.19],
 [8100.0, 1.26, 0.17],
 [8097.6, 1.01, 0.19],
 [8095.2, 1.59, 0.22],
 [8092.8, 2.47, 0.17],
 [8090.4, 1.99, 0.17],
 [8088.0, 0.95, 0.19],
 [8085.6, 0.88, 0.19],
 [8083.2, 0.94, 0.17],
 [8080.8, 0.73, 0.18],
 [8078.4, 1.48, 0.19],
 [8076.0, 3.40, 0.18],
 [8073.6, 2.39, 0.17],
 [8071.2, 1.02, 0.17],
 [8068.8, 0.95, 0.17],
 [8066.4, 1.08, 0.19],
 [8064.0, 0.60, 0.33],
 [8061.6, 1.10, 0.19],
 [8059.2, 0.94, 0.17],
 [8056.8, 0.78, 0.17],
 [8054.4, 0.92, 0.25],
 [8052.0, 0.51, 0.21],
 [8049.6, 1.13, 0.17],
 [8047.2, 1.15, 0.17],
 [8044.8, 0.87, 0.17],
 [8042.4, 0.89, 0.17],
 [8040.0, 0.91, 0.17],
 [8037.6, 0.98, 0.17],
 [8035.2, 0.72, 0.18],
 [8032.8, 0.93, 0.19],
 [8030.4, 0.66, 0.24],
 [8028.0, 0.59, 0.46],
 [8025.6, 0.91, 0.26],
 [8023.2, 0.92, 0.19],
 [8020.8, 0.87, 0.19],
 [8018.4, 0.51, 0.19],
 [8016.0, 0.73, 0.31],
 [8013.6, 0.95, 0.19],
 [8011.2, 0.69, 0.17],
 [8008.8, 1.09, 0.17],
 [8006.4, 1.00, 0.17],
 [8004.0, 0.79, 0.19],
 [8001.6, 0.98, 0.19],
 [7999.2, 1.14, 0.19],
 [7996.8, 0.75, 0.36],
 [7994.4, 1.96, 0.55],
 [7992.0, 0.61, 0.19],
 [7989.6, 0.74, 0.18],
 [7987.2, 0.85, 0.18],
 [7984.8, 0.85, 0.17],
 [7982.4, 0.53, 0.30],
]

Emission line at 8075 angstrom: [S II]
